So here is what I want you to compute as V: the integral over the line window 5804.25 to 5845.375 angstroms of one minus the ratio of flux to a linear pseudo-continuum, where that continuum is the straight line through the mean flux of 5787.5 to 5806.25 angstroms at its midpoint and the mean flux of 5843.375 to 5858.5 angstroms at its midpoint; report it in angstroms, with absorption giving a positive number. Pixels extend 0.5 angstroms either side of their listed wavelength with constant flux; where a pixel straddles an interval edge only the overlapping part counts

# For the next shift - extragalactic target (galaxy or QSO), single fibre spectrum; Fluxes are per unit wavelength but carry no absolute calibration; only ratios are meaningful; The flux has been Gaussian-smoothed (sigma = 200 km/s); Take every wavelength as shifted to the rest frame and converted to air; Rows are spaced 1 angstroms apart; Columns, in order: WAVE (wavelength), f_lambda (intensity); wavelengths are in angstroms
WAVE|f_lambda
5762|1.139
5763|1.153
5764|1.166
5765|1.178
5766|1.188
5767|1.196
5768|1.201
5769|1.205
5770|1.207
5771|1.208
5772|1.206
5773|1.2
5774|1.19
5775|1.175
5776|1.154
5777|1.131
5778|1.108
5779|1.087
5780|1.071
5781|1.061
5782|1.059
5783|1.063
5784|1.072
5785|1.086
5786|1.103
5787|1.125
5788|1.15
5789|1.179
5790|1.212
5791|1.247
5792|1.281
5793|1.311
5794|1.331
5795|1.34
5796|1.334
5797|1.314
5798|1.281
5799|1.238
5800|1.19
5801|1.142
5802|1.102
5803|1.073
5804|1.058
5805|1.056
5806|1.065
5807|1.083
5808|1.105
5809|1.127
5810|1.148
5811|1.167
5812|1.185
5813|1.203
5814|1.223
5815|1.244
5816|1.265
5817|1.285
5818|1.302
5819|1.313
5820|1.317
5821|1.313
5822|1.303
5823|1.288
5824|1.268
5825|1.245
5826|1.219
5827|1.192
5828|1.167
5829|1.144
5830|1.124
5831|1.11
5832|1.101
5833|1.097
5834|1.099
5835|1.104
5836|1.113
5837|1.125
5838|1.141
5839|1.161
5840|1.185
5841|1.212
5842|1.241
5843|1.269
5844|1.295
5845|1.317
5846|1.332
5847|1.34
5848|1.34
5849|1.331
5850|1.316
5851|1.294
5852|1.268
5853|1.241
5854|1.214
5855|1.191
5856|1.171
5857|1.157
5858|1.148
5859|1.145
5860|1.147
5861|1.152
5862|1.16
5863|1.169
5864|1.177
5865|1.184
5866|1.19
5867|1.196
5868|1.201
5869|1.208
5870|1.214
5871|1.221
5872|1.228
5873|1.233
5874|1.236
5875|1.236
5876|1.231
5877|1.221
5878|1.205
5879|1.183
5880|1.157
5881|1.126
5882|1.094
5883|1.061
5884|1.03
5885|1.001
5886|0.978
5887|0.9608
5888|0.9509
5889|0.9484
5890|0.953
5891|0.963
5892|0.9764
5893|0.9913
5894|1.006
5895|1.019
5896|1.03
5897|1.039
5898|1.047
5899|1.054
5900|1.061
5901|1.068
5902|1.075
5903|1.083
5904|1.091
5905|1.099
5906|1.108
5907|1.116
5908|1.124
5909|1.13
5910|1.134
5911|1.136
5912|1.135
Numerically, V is 1.5 angstroms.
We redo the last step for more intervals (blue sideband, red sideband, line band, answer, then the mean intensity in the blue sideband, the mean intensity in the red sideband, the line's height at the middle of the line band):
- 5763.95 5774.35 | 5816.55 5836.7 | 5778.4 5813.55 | 1.1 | 1.2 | 1.2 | 1.2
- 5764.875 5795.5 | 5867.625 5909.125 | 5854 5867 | -0.6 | 1.17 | 1.09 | 1.11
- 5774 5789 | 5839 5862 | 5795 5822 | -1.0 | 1.11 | 1.24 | 1.16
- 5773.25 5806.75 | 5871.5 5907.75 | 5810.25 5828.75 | -1.8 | 1.16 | 1.08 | 1.14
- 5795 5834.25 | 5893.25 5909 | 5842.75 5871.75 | -2.4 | 1.19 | 1.07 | 1.13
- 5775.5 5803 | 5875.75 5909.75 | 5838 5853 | -2.1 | 1.17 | 1.06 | 1.11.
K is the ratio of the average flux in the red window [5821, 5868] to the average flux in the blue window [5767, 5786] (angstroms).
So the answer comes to 1.06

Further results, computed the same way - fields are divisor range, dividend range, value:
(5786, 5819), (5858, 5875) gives 0.99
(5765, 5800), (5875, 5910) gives 0.90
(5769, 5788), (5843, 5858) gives 1.12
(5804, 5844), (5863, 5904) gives 0.93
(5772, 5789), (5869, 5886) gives 1.04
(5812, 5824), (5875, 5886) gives 0.89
